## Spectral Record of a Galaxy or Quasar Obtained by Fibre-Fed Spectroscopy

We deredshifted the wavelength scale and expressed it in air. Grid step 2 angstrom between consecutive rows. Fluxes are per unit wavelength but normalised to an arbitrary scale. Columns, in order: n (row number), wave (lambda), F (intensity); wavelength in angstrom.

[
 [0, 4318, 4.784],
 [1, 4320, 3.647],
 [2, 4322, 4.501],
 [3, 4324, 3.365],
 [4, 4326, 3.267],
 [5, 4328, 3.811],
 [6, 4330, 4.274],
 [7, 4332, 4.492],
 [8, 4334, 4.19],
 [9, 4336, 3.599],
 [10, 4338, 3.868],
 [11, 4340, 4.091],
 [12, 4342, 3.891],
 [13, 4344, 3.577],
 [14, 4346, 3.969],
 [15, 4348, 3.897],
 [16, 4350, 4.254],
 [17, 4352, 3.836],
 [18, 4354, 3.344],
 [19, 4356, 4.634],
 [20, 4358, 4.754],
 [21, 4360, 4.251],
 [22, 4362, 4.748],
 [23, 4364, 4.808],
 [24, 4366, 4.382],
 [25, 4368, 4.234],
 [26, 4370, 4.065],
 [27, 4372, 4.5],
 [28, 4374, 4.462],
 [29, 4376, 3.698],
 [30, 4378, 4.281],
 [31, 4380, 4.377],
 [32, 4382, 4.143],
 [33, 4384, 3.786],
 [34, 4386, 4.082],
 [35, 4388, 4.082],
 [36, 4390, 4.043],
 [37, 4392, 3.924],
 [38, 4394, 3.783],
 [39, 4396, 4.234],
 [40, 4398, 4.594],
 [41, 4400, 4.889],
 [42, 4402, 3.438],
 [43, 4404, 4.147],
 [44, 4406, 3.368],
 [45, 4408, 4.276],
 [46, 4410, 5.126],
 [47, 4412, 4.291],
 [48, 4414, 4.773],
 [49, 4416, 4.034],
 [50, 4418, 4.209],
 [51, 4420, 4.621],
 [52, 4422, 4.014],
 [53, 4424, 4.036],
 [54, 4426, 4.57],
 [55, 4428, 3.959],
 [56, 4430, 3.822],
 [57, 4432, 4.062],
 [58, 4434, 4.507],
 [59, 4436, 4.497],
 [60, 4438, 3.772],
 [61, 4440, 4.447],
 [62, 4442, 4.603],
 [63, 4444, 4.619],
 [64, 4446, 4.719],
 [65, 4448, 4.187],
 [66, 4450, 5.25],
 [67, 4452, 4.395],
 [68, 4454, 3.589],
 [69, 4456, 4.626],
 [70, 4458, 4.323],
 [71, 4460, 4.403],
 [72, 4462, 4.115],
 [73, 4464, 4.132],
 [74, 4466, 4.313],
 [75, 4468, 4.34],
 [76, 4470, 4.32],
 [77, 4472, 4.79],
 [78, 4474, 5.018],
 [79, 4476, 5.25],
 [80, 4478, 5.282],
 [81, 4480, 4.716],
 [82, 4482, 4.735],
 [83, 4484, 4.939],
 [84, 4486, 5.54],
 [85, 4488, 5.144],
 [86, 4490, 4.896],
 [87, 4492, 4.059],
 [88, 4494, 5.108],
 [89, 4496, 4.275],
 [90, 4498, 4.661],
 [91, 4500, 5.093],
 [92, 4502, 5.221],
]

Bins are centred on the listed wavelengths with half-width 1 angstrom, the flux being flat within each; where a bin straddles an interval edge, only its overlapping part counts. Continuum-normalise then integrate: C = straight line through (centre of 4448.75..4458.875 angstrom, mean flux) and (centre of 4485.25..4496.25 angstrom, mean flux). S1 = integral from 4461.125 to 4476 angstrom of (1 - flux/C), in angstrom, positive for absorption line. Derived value 0.4 angstrom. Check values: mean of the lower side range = 4.43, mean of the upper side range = 4.86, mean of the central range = 4.49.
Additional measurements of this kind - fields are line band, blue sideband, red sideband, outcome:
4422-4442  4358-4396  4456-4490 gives 1.35 angstrom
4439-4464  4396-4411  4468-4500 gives 0.96 angstrom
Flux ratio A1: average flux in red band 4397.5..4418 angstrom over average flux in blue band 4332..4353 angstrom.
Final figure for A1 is 1.09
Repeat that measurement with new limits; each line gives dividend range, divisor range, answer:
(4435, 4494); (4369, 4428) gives 1.09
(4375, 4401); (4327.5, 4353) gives 1.04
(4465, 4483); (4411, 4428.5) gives 1.11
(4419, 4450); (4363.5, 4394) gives 1.04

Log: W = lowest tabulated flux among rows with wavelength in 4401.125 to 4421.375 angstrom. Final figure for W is 3.368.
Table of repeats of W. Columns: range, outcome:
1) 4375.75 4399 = 3.698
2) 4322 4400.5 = 3.267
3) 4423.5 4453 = 3.772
